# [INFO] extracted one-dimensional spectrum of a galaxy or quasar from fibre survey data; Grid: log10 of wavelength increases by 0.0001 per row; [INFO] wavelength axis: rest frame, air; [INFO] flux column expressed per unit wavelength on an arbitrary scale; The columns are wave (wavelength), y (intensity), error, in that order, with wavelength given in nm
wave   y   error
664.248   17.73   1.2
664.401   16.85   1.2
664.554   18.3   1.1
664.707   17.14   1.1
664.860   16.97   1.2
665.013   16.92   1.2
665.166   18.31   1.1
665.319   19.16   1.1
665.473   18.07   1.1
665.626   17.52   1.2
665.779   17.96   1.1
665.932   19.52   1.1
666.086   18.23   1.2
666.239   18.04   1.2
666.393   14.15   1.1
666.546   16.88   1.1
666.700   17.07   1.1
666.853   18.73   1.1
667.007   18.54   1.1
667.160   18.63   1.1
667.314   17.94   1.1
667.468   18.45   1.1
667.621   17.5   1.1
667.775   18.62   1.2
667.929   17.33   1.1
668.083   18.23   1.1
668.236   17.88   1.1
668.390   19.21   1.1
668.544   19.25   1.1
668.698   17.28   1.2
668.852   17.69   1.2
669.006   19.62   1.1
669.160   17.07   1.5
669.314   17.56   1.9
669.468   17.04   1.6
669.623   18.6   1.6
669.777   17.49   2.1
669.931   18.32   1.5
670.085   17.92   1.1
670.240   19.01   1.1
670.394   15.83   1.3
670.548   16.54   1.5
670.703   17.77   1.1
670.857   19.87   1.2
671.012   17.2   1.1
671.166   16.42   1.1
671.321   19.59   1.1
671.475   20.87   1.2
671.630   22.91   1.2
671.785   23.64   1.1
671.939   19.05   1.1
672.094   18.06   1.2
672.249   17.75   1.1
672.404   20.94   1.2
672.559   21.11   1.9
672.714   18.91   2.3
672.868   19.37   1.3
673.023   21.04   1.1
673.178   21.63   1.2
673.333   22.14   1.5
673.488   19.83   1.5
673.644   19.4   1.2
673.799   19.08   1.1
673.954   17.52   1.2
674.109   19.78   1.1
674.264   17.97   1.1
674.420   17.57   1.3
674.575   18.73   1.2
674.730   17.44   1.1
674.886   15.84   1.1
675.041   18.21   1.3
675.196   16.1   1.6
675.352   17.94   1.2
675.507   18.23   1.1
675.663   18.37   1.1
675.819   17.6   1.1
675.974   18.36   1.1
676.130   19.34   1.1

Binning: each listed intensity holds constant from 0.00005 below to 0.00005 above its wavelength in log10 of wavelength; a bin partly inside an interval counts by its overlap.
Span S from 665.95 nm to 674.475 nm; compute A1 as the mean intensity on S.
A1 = 18.6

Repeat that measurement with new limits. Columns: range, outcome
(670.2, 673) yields 19.2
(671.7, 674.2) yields 20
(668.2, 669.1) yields 18.5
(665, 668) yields 17.9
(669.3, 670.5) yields 17.7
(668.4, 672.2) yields 18.5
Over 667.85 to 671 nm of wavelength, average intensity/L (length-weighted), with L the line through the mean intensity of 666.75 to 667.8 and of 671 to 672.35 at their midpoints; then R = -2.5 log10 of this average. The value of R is 0.06 mag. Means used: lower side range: 18.3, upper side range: 19.6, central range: 18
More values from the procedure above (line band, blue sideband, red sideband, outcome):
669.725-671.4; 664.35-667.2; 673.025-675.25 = 0.030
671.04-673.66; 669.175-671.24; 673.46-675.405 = -0.129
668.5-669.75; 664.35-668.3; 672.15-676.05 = 0.013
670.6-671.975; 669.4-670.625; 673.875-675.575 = -0.118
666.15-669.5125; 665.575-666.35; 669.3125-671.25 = 0.003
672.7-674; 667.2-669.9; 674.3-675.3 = -0.143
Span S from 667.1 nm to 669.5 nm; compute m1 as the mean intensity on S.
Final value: 18.1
